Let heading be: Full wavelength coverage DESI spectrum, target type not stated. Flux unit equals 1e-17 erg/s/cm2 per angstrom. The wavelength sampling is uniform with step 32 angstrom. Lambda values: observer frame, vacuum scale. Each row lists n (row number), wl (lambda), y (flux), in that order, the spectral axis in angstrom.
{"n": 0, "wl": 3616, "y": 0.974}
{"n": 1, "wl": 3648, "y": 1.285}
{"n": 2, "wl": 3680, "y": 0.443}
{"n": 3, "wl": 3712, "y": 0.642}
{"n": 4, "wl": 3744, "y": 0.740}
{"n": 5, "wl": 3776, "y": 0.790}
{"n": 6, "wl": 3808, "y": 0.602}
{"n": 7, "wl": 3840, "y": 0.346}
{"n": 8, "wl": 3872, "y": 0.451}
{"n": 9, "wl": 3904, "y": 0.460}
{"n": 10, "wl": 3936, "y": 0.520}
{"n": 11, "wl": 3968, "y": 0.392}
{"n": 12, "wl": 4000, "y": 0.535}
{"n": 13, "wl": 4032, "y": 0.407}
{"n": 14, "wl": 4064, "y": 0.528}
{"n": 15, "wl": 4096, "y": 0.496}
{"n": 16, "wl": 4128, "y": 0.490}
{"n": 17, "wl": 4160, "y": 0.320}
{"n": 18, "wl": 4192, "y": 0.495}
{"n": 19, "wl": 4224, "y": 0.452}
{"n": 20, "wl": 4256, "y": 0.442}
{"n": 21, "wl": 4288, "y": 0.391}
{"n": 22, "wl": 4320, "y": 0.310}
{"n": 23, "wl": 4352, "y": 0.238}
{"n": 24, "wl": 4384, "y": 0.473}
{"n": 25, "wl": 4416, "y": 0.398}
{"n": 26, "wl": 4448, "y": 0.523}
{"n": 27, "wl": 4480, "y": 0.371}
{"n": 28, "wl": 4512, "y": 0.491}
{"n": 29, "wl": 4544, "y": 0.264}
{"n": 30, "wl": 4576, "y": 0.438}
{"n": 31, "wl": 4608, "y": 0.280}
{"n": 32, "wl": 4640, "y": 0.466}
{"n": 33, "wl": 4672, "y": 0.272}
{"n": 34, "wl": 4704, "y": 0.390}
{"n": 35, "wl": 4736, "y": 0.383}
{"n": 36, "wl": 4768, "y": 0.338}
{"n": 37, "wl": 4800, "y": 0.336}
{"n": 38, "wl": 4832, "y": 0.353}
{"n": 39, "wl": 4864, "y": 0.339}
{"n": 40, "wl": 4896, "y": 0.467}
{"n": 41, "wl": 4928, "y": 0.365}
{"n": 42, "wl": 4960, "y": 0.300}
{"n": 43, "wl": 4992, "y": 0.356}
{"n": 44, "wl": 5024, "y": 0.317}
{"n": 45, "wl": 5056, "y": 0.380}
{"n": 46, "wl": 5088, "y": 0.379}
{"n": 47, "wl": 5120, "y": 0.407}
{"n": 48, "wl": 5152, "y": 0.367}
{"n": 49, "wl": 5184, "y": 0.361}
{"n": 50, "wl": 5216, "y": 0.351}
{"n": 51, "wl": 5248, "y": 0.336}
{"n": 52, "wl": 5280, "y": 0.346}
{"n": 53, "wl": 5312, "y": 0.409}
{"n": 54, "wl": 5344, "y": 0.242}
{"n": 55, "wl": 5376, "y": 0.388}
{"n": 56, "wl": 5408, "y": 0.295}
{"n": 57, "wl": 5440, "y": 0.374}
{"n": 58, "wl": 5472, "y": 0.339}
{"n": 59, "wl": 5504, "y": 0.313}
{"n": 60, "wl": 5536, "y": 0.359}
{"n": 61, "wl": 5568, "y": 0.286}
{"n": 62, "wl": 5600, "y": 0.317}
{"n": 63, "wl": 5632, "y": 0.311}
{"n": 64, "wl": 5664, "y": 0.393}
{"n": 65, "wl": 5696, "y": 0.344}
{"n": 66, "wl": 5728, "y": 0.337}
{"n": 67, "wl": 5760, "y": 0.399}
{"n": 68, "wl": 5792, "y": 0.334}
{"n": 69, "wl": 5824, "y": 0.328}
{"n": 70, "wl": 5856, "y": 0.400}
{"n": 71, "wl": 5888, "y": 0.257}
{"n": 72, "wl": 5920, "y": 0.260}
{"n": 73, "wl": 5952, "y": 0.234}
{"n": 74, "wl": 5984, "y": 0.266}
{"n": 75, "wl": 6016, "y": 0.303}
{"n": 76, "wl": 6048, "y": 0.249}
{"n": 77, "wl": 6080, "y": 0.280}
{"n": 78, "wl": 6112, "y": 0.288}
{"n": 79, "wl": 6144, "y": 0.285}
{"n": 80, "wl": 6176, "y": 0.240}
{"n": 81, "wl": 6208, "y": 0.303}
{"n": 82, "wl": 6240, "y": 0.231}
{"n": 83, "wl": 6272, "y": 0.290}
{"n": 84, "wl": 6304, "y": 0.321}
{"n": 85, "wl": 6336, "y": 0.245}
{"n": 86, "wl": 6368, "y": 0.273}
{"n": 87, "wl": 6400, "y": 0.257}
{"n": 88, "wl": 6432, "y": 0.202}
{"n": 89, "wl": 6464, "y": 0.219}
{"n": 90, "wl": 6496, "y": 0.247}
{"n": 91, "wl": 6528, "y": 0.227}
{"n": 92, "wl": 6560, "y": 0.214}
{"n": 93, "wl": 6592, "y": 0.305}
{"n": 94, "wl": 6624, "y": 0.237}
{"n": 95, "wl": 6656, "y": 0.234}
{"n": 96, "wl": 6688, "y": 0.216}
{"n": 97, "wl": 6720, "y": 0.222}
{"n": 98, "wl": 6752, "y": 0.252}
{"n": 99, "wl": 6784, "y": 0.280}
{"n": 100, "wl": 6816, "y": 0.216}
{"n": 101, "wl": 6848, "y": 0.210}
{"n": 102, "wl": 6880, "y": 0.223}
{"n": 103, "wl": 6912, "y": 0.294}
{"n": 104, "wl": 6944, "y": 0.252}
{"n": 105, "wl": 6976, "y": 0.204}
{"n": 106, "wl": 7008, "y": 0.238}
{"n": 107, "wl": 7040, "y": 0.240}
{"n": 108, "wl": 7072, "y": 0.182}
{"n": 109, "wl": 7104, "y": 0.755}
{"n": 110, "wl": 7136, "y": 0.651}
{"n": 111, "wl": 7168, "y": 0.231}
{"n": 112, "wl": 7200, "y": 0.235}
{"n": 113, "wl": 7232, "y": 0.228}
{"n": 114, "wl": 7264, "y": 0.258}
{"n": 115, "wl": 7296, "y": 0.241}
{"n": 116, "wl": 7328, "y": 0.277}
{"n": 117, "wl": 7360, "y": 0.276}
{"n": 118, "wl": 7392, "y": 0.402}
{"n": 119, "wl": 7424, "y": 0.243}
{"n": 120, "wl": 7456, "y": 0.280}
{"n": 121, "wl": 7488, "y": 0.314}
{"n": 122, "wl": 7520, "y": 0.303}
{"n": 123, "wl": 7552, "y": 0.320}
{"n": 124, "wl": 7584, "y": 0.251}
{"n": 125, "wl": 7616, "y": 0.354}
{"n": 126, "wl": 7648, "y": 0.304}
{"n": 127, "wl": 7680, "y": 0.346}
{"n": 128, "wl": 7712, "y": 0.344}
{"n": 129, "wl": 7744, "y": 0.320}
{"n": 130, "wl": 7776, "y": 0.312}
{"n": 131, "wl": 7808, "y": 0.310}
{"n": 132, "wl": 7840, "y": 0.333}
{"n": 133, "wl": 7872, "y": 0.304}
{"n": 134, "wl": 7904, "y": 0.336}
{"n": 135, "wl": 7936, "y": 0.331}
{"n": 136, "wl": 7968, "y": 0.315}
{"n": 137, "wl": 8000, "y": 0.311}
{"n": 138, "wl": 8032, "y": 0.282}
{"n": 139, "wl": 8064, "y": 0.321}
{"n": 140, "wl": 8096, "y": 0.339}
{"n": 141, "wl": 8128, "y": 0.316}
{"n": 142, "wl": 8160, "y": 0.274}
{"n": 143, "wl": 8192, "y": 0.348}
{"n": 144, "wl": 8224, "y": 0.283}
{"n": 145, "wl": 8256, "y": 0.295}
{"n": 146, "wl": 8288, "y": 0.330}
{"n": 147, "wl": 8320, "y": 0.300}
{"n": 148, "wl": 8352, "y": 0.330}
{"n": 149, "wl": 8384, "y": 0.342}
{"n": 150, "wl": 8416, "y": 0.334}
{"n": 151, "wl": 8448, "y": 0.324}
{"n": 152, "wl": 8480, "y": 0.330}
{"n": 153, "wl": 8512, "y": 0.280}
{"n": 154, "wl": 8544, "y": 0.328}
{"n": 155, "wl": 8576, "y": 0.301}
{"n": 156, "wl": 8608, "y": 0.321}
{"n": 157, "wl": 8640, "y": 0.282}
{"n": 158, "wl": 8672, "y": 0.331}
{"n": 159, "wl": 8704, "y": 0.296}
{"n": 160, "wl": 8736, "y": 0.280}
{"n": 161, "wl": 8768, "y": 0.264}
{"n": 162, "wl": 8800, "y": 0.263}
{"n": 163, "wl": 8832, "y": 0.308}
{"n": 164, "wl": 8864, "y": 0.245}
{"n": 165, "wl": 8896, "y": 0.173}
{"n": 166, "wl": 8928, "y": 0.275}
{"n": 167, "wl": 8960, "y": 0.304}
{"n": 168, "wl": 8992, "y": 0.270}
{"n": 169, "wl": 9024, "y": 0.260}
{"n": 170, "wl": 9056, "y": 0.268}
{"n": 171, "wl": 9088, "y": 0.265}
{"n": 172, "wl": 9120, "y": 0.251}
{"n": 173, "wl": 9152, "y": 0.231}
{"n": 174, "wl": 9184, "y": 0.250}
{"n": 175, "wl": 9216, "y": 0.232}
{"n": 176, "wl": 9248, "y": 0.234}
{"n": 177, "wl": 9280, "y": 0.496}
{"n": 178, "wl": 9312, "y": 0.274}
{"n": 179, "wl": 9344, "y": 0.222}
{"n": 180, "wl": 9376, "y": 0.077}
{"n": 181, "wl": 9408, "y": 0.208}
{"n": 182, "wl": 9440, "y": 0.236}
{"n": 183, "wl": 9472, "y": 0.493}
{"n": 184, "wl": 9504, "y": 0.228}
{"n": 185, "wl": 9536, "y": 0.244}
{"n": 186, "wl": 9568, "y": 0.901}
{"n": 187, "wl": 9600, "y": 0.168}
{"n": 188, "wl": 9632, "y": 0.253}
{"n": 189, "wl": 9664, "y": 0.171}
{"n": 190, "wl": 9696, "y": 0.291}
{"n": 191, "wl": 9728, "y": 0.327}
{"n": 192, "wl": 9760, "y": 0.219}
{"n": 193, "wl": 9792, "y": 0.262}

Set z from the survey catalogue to 0.909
